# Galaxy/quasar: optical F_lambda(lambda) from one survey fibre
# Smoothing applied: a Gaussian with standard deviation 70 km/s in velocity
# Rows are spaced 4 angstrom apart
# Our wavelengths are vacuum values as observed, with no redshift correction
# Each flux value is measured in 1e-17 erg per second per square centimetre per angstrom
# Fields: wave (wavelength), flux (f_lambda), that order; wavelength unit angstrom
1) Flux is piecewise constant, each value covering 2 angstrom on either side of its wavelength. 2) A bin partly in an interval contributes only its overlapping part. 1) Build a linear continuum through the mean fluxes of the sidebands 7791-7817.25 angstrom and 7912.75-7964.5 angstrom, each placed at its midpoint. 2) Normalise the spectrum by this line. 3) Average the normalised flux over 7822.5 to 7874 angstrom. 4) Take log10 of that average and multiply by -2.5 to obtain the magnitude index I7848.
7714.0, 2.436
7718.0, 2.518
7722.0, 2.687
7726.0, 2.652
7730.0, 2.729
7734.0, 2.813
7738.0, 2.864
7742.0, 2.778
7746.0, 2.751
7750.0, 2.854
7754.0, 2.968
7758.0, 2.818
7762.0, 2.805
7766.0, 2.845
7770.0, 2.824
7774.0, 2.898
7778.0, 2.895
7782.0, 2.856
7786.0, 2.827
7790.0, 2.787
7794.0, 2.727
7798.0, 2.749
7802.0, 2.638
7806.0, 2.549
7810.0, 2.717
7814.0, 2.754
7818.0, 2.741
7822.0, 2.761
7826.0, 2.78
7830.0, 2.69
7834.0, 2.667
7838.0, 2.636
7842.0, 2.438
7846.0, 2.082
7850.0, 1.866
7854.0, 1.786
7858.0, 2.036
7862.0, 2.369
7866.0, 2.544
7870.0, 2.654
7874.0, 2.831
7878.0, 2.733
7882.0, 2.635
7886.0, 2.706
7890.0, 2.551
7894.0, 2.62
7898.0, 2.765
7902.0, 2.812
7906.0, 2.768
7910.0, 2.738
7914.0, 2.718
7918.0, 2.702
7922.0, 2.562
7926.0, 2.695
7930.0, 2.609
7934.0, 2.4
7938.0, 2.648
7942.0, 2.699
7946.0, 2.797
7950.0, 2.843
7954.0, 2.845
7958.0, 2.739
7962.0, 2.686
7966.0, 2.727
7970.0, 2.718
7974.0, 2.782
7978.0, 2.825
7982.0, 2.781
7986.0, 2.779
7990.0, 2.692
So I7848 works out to 0.12 mag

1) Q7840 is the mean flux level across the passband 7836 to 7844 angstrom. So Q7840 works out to 2.54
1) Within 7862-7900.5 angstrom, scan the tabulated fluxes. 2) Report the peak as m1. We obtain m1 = 2.831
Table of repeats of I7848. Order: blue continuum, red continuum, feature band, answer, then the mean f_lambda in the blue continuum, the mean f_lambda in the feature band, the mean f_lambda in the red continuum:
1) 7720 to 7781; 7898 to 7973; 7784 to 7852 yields 0.07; 2.81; 2.61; 2.71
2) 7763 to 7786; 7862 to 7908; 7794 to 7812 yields 0.06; 2.86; 2.67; 2.68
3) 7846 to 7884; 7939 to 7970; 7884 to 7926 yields -0.06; 2.37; 2.69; 2.76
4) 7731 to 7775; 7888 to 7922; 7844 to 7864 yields 0.33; 2.83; 2.03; 2.7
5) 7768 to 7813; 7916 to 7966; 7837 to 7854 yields 0.25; 2.77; 2.18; 2.69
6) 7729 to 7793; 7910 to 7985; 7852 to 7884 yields 0.13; 2.83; 2.45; 2.71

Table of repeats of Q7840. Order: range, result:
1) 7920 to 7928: 2.63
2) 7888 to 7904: 2.69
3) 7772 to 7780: 2.9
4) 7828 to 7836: 2.68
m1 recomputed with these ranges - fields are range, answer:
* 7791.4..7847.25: 2.78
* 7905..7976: 2.845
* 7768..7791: 2.898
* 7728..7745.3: 2.864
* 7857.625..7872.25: 2.654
